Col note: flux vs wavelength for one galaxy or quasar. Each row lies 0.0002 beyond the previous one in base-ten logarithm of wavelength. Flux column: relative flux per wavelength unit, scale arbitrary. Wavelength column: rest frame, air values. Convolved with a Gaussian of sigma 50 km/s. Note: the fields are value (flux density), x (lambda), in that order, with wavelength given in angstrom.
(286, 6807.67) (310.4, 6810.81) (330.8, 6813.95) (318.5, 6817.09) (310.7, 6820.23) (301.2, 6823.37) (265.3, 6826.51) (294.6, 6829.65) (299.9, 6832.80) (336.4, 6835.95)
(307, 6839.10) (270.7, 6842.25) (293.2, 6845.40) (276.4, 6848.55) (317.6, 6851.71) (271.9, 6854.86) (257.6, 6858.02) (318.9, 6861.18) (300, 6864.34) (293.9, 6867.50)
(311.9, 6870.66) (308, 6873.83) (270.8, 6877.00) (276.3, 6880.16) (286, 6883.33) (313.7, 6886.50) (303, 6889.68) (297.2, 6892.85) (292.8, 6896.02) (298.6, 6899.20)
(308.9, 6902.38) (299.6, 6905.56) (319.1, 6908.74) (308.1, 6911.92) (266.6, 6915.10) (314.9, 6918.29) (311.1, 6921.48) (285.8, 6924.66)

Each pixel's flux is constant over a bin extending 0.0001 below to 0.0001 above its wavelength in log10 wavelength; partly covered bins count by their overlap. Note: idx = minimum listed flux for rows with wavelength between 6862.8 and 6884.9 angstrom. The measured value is 270.8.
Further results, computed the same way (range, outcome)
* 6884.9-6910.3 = 292.8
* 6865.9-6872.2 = 293.9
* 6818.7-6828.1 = 265.3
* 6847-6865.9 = 257.6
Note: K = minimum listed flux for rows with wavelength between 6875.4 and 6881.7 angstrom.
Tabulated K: 270.8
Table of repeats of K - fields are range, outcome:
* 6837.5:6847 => 270.7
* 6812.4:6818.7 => 318.5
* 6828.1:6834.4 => 294.6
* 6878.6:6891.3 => 276.3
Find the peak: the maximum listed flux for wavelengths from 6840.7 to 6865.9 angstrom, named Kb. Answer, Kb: 318.9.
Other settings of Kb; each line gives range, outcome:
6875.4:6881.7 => 276.3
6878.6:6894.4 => 313.7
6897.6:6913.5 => 319.1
